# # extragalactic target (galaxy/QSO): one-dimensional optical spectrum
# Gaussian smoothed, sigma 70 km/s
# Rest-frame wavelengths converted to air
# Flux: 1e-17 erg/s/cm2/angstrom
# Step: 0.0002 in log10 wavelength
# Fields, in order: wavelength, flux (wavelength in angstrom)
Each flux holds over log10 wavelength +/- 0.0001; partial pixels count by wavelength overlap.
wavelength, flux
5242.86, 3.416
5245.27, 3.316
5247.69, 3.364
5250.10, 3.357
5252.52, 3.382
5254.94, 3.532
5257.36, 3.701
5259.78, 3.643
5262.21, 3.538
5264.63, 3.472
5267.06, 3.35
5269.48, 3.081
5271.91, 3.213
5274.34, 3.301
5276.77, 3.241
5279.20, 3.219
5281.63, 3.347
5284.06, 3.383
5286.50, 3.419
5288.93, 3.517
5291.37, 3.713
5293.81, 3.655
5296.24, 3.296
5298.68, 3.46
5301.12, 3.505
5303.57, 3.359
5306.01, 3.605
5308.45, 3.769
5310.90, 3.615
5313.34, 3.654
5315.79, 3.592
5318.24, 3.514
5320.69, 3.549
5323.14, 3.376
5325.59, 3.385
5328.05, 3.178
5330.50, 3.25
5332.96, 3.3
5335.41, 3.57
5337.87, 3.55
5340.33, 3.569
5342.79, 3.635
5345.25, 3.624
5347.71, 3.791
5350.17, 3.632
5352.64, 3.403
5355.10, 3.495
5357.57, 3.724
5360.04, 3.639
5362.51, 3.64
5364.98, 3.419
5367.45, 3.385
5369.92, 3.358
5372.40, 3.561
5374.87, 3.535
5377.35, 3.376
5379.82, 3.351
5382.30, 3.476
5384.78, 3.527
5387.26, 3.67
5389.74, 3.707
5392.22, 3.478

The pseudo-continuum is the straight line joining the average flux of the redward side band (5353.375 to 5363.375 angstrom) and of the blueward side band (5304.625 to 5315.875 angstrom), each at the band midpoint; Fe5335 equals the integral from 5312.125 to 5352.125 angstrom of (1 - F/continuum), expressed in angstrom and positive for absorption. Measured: 1.4 angstrom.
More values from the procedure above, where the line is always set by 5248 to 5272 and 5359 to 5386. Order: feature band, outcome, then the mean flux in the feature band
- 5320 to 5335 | 0.5 angstrom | 3.35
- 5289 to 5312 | -0.7 angstrom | 3.55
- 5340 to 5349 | -0.5 angstrom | 3.67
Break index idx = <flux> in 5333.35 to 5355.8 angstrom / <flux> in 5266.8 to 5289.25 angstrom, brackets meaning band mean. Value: 1.09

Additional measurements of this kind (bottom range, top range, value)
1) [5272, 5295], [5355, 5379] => 1.03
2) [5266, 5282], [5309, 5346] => 1.08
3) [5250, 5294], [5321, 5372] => 1.02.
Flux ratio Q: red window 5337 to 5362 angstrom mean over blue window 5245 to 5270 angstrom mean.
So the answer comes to 1.05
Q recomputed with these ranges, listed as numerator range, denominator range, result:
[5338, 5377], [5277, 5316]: 1.02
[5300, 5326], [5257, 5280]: 1.05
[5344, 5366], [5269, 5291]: 1.08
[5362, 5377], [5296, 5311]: 0.99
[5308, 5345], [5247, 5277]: 1.03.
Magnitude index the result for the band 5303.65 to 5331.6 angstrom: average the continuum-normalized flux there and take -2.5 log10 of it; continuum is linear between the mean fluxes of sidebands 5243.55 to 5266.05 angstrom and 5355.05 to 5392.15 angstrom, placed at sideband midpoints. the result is 0.00 mag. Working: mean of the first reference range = 3.48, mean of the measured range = 3.49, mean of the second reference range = 3.52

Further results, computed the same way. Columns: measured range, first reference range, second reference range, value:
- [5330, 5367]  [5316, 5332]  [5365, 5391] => -0.04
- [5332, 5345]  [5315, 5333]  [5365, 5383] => -0.04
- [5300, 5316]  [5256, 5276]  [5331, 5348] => -0.03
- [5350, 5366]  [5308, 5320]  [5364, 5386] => -0.02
